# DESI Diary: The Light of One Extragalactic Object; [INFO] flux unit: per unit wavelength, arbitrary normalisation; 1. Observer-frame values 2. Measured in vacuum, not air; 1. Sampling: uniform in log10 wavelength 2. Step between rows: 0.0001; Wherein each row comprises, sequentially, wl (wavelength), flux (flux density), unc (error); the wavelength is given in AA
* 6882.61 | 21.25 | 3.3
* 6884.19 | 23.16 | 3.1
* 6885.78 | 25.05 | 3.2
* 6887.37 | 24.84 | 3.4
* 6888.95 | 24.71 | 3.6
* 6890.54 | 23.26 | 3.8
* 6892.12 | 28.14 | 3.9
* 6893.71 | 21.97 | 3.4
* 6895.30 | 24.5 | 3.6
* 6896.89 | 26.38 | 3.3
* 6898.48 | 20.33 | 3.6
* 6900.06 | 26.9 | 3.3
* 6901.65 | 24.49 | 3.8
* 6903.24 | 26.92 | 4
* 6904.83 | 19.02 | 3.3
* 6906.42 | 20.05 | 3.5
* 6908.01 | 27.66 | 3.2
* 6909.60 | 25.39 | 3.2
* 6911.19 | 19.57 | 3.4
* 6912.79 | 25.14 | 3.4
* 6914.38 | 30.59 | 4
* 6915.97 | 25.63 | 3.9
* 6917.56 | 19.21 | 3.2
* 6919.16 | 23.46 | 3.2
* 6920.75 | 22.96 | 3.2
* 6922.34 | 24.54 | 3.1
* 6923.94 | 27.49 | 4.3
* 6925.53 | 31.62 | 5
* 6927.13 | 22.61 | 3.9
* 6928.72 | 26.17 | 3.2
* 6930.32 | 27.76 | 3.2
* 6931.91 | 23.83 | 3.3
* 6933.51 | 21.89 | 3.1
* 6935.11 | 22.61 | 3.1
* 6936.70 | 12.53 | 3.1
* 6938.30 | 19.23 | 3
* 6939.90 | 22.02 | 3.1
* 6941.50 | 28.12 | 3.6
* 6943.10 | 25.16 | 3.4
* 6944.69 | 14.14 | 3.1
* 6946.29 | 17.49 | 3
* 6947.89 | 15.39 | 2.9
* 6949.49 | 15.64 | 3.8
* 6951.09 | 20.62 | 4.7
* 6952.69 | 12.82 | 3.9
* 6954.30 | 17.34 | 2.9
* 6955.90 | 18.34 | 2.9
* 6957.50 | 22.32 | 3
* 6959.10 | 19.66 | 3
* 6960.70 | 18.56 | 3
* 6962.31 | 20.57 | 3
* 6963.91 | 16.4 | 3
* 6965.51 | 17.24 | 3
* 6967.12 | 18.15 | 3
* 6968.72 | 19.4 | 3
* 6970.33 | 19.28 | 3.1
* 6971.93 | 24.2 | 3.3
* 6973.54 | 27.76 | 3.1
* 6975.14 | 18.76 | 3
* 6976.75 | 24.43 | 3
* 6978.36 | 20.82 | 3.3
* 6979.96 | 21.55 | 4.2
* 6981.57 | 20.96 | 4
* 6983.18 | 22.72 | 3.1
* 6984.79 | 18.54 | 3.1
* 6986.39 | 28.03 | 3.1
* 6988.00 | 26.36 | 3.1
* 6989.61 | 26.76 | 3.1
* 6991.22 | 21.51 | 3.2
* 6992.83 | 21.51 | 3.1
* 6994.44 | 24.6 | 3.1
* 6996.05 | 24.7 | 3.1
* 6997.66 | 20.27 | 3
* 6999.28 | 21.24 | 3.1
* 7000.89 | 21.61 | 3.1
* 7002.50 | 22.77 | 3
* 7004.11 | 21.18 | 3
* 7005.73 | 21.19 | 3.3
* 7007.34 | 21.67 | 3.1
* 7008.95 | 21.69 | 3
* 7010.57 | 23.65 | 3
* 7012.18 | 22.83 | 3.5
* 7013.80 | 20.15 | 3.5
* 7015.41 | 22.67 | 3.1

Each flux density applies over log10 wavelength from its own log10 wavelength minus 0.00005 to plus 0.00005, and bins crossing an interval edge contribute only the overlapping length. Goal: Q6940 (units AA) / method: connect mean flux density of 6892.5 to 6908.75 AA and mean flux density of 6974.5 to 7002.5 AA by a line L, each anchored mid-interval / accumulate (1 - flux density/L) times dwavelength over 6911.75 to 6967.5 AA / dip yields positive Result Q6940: 4.8 AA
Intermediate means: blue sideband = 23.9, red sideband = 22.6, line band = 21.4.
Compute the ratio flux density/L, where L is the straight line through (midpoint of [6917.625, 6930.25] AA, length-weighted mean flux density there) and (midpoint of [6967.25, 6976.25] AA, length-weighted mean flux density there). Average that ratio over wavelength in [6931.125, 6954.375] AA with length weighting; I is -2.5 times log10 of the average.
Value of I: 0.23 mag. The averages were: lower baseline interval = 25.3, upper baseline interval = 21.7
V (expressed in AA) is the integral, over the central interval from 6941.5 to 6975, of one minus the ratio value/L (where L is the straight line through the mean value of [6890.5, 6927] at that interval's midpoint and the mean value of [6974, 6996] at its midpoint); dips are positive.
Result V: 6.1 AA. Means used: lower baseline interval 24.6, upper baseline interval 23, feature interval 19.2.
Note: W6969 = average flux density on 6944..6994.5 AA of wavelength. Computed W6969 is 20.3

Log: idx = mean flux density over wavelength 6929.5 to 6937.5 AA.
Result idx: 21.7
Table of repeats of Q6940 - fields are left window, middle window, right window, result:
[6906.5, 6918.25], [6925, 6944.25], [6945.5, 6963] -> -2.0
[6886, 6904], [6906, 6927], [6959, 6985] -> -1.2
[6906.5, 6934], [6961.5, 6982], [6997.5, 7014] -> 2.0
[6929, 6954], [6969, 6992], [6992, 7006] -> -1.5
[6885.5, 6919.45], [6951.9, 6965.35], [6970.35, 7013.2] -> 2.9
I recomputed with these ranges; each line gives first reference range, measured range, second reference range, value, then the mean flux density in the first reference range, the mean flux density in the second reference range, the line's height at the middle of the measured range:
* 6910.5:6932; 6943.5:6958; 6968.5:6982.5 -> 0.33 mag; 25.1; 22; 23.4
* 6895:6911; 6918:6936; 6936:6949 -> -0.18 mag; 24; 19.2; 21.1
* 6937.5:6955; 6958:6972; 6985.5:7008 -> 0.08 mag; 18.9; 23.1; 20.5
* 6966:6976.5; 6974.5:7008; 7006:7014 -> -0.04 mag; 21.3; 22.1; 21.7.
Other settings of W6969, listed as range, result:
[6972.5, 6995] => 23.2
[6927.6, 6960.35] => 20.2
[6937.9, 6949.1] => 20.1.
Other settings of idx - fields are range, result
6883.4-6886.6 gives 24.1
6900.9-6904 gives 25.7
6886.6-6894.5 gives 24.6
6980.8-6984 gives 21.8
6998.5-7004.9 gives 21.7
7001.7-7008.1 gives 21.7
